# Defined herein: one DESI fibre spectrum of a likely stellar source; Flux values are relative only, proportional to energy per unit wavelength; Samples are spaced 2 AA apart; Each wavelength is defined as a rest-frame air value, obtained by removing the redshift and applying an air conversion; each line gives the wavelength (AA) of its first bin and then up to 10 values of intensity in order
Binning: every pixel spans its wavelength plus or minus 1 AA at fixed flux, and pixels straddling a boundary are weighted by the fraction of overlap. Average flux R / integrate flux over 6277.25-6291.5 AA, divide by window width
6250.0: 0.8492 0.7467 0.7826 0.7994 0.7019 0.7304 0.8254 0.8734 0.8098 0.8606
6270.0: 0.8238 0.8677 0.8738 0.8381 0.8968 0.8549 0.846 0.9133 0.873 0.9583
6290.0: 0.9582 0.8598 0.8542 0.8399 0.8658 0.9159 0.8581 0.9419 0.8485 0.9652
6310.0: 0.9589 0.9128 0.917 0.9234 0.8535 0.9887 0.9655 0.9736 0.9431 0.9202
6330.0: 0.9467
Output 0.899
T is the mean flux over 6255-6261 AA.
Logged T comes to 0.744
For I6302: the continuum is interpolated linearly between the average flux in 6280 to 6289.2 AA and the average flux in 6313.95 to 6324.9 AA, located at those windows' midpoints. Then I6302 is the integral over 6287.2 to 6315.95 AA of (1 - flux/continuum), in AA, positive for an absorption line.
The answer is 0.4 AA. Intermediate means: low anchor 0.894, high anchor 0.938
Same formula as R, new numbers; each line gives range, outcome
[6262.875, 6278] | 0.853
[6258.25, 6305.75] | 0.864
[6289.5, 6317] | 0.9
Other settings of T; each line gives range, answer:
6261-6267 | 0.836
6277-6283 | 0.866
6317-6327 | 0.945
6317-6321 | 0.921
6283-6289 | 0.915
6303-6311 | 0.929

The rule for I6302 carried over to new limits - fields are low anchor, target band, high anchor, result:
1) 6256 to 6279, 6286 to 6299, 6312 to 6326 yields -0.1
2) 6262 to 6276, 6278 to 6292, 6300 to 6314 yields -0.3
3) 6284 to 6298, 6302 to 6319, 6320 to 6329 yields 0.3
